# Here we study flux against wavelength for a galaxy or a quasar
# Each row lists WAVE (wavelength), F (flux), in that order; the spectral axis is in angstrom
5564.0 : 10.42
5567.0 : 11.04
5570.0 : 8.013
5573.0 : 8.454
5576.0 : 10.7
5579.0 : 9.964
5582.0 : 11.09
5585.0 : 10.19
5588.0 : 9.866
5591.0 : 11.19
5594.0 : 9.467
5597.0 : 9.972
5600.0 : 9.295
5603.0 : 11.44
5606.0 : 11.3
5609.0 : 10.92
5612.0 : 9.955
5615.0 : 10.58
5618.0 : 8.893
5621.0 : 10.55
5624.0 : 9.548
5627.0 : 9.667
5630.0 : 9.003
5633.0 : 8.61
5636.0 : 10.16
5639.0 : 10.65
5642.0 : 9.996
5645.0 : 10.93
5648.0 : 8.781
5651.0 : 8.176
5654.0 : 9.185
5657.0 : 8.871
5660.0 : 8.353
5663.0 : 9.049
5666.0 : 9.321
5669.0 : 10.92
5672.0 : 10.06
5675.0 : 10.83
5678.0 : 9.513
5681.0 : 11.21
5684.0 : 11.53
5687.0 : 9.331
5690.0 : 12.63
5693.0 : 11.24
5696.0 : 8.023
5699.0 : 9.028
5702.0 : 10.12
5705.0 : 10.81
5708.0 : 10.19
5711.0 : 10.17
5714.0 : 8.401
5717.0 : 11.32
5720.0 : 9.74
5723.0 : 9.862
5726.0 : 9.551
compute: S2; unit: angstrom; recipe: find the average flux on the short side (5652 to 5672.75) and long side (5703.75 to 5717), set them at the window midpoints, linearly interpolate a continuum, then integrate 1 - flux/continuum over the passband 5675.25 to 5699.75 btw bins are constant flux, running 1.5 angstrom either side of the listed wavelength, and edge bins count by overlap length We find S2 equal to -1.72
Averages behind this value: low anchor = 9.34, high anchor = 10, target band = 10.4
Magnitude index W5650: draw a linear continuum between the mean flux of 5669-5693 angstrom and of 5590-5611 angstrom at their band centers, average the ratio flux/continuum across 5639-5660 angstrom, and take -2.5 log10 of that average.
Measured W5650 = 0.14 mag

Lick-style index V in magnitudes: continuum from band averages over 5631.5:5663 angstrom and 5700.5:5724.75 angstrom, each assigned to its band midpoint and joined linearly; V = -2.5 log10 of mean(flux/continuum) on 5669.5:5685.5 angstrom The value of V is -0.10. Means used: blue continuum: 9.36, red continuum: 10.1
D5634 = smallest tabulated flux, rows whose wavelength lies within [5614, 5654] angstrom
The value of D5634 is 8.176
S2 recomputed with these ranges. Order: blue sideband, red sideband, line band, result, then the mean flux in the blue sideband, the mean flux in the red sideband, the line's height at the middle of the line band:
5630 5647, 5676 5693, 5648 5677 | 2.9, 9.94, 10.9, 10.4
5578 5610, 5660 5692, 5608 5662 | 4.2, 10.4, 10.4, 10.4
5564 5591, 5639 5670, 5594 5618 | -1.3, 10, 9.4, 9.78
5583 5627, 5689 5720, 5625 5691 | 2.2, 10.2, 10.1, 10.2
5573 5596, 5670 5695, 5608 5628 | 0.8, 10.2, 10.7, 10.4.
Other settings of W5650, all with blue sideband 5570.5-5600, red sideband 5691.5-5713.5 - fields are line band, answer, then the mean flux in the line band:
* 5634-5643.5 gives -0.03 mag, 10.2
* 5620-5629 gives 0.01 mag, 9.84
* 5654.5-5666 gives 0.12 mag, 8.87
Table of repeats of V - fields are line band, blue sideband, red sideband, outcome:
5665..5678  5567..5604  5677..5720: -0.01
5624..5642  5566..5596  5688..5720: 0.05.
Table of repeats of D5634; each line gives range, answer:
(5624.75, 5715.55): 8.023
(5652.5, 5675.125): 8.353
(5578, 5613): 9.295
